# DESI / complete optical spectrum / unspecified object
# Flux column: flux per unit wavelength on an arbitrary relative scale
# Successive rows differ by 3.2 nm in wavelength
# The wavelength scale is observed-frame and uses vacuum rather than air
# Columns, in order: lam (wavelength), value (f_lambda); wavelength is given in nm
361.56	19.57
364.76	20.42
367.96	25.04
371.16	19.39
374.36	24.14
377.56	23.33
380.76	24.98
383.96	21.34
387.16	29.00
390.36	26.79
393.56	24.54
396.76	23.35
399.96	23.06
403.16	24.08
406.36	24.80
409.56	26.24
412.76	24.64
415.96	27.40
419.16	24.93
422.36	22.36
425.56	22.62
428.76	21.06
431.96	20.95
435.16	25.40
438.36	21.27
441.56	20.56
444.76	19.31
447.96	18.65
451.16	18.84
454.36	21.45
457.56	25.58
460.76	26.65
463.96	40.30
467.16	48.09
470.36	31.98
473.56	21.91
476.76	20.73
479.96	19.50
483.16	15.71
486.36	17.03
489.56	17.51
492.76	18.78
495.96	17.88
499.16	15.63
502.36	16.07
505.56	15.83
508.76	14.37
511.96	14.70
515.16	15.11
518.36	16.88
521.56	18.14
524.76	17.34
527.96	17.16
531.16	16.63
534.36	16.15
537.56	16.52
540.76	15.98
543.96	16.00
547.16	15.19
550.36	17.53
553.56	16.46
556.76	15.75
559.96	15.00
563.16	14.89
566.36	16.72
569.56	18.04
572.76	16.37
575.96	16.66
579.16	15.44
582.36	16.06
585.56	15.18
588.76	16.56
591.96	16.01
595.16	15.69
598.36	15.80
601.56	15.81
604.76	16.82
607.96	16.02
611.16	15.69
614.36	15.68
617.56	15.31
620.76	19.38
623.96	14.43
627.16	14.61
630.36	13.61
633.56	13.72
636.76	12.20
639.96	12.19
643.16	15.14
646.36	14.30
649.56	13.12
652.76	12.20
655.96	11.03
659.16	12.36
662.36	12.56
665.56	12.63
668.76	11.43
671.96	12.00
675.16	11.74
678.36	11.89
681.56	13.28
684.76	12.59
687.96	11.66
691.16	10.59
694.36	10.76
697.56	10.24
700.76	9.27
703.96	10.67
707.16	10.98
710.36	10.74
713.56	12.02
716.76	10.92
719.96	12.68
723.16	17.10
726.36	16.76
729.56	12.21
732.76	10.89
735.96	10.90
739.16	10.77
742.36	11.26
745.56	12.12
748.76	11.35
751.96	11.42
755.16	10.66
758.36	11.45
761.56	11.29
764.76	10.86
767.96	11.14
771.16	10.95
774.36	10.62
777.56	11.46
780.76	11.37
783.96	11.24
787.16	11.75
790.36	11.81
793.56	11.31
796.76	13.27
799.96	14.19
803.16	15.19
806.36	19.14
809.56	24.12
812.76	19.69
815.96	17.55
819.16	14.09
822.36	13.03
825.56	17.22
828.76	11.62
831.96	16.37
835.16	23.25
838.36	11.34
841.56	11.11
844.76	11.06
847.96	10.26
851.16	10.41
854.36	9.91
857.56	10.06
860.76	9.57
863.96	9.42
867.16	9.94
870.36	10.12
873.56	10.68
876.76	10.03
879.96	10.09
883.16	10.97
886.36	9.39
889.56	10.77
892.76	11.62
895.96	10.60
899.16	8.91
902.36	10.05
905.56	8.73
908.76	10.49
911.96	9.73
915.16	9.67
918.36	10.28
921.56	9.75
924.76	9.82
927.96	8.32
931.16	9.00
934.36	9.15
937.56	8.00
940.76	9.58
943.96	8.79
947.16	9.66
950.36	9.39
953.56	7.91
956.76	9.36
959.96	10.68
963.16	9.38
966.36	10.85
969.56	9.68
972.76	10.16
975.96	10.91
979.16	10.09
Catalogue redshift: 0.665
